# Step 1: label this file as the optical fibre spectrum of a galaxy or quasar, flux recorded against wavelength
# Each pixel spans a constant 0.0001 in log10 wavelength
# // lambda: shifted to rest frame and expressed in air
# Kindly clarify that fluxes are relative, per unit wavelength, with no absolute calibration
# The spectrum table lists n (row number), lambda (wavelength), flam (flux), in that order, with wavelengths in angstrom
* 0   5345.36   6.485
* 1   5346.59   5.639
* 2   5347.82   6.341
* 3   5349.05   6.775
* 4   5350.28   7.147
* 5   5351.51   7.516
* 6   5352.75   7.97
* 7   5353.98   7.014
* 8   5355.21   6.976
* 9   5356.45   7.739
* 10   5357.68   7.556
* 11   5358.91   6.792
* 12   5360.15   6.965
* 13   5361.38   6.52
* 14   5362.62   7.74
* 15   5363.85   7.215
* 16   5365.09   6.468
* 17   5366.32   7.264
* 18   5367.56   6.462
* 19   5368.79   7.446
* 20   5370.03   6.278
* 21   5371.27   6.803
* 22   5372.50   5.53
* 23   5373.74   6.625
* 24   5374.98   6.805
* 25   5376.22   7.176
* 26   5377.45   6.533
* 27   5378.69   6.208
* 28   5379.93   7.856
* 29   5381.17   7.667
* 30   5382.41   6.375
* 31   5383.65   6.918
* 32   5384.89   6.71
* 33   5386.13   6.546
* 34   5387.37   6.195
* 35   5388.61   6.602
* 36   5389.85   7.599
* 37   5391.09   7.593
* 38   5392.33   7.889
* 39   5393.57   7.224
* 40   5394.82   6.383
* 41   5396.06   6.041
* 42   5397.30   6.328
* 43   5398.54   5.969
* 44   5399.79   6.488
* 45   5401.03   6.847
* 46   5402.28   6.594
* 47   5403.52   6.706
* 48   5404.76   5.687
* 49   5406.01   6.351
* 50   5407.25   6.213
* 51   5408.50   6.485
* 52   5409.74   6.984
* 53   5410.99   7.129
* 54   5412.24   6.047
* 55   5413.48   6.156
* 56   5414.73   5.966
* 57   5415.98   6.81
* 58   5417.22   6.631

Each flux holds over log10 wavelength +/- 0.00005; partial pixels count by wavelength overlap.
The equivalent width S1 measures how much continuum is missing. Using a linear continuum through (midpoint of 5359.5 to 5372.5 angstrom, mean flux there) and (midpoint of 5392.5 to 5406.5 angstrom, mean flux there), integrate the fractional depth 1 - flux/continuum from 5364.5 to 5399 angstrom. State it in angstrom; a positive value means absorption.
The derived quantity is -0.5 angstrom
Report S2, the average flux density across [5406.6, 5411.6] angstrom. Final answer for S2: 6.7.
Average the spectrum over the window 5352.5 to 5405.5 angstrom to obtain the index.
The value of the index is 6.83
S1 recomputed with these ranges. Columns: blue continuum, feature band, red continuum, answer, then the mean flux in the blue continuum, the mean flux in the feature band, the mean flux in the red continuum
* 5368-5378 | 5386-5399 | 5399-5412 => -0.40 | 6.65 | 6.78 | 6.52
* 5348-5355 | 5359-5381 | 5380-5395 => 0.87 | 7.21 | 6.83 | 7.02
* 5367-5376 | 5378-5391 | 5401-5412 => -0.66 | 6.59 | 6.89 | 6.52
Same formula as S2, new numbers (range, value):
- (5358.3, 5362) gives 6.75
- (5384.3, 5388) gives 6.48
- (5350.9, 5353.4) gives 7.72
